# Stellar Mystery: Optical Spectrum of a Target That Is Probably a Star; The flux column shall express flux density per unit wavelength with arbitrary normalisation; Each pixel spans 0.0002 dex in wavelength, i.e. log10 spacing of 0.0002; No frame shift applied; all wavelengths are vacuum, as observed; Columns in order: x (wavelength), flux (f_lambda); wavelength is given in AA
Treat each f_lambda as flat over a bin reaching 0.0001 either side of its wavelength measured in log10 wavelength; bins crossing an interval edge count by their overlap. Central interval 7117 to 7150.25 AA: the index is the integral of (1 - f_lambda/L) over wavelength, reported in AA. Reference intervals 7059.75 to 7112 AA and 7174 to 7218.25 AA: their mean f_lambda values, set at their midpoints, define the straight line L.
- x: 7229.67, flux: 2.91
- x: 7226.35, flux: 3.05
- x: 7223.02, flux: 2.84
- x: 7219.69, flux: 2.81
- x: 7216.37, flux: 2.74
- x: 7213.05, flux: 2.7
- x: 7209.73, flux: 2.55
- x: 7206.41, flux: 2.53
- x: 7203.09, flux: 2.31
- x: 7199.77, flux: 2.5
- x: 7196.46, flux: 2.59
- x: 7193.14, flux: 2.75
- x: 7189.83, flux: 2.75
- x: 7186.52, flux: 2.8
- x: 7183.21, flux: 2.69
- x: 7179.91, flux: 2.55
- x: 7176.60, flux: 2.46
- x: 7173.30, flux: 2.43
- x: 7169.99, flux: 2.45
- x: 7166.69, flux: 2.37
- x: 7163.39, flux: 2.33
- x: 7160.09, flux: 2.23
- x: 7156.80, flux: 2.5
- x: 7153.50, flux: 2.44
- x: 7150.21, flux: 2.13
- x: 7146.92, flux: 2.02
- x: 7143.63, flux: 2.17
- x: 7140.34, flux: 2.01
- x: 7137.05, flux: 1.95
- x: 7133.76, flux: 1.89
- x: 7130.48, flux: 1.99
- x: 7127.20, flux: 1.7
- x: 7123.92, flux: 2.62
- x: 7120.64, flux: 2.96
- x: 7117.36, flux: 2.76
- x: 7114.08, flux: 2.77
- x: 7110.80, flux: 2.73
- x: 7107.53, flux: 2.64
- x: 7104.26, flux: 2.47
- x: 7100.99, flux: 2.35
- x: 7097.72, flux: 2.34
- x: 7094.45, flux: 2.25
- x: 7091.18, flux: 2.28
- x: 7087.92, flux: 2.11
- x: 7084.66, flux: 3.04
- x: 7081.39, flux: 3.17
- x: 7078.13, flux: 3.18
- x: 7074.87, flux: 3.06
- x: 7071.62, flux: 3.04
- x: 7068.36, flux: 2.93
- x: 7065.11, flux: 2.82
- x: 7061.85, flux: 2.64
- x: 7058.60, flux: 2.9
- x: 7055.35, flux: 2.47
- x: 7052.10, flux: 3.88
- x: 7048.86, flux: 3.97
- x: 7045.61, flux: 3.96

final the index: 5.9 AA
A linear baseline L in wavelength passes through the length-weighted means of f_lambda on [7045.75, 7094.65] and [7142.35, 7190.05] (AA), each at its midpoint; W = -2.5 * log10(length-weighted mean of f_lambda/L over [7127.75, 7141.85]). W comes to 0.316 mag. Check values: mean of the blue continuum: 2.97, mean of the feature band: 1.94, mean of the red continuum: 2.41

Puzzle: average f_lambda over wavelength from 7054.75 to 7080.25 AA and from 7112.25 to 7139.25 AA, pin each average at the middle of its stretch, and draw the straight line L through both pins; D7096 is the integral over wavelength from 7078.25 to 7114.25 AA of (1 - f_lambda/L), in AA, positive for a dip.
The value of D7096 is 0.6 AA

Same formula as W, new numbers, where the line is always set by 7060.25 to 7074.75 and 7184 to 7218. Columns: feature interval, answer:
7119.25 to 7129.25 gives 0.16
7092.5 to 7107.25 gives 0.18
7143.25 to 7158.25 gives 0.20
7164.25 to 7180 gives 0.10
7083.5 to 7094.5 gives 0.17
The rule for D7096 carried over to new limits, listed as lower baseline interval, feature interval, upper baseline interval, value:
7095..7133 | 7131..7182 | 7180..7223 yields 5.90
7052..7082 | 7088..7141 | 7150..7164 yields 5.66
